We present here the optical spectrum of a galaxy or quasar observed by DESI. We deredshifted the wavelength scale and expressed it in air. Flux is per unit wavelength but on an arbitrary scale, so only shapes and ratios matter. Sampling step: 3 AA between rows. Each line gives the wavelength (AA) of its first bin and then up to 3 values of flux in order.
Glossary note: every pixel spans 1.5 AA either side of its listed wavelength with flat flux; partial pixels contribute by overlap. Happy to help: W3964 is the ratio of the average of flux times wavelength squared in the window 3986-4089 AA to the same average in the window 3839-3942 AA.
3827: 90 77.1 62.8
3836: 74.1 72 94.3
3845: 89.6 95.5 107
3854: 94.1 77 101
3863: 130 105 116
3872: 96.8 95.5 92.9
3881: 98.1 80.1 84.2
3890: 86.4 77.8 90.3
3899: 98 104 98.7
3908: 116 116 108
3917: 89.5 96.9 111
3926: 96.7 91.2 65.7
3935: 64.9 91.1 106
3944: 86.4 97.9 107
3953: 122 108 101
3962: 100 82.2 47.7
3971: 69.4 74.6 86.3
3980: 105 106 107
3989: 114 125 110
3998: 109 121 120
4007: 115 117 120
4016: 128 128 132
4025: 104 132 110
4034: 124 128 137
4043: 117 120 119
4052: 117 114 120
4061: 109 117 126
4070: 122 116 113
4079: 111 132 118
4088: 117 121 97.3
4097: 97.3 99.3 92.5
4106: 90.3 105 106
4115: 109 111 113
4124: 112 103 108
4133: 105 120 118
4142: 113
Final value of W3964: 1.3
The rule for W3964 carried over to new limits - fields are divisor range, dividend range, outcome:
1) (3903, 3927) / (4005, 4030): 1.23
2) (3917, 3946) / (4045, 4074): 1.40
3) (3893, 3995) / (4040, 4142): 1.25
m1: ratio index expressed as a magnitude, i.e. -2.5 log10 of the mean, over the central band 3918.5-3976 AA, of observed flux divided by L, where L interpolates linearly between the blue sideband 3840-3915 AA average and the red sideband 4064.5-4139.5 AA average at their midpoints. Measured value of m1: 0.13 mag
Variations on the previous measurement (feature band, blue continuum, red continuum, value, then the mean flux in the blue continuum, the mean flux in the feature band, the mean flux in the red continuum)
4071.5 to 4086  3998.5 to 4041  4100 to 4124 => -0.071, 122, 118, 104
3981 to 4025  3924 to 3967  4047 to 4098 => -0.132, 93.9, 117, 116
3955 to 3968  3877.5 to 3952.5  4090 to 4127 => 0.060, 94.6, 91.6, 104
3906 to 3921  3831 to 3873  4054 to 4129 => -0.078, 93.7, 105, 111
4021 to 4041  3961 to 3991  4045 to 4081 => -0.153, 89.6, 123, 117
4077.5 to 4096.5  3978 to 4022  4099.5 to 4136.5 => -0.065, 116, 115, 105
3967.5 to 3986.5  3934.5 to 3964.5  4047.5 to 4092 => 0.202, 99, 86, 118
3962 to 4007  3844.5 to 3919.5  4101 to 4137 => 0.027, 98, 99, 106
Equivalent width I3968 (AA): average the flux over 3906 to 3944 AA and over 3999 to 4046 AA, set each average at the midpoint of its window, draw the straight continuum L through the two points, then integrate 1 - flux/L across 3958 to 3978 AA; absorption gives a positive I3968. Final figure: 5.2 AA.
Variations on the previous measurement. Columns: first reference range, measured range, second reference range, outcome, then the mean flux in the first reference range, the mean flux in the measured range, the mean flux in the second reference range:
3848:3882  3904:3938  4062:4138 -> 2.50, 101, 95.6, 111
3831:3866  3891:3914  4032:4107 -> -0.78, 91.1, 100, 115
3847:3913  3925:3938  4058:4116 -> 2.70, 98.3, 80.3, 111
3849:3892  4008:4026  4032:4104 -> -1.71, 97.2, 122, 116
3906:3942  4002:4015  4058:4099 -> -1.47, 96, 118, 115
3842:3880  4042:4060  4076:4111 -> -1.95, 99.8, 118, 108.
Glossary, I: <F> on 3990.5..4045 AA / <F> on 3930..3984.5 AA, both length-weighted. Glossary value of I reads 1.34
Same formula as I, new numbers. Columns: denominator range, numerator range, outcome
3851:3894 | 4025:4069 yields 1.25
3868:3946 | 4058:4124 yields 1.17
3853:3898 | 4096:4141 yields 1.12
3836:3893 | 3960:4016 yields 1.09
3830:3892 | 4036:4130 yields 1.23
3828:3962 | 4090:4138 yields 1.11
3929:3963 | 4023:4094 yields 1.25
